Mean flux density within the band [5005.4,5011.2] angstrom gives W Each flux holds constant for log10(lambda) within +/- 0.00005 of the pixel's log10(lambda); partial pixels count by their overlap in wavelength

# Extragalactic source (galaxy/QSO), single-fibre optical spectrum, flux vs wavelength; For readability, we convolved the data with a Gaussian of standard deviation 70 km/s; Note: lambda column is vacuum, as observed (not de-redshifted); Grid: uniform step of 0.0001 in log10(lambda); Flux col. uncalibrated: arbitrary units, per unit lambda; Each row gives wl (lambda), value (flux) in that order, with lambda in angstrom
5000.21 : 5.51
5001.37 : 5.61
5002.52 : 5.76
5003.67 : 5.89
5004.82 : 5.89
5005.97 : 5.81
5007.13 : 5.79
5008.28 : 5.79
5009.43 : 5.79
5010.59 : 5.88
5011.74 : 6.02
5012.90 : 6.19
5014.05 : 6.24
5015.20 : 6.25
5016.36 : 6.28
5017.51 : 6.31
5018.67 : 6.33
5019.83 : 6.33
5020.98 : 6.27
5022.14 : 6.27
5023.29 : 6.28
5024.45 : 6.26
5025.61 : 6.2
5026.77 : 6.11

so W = 5.81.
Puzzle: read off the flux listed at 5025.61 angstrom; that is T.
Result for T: 6.2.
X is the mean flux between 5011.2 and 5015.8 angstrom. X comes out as 6.17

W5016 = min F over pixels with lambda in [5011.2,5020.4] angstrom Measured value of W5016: 6.02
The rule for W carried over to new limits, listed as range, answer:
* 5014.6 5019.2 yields 6.29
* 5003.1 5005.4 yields 5.9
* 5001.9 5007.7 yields 5.83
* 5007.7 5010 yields 5.81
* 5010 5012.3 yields 5.94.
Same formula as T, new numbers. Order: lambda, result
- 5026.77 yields 6.11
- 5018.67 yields 6.33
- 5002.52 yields 5.76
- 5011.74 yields 6.02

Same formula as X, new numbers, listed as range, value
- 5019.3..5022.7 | 6.29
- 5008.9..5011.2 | 5.83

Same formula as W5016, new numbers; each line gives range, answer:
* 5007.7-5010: 5.79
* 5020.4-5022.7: 6.27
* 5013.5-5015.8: 6.24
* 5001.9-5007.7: 5.76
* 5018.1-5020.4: 6.33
